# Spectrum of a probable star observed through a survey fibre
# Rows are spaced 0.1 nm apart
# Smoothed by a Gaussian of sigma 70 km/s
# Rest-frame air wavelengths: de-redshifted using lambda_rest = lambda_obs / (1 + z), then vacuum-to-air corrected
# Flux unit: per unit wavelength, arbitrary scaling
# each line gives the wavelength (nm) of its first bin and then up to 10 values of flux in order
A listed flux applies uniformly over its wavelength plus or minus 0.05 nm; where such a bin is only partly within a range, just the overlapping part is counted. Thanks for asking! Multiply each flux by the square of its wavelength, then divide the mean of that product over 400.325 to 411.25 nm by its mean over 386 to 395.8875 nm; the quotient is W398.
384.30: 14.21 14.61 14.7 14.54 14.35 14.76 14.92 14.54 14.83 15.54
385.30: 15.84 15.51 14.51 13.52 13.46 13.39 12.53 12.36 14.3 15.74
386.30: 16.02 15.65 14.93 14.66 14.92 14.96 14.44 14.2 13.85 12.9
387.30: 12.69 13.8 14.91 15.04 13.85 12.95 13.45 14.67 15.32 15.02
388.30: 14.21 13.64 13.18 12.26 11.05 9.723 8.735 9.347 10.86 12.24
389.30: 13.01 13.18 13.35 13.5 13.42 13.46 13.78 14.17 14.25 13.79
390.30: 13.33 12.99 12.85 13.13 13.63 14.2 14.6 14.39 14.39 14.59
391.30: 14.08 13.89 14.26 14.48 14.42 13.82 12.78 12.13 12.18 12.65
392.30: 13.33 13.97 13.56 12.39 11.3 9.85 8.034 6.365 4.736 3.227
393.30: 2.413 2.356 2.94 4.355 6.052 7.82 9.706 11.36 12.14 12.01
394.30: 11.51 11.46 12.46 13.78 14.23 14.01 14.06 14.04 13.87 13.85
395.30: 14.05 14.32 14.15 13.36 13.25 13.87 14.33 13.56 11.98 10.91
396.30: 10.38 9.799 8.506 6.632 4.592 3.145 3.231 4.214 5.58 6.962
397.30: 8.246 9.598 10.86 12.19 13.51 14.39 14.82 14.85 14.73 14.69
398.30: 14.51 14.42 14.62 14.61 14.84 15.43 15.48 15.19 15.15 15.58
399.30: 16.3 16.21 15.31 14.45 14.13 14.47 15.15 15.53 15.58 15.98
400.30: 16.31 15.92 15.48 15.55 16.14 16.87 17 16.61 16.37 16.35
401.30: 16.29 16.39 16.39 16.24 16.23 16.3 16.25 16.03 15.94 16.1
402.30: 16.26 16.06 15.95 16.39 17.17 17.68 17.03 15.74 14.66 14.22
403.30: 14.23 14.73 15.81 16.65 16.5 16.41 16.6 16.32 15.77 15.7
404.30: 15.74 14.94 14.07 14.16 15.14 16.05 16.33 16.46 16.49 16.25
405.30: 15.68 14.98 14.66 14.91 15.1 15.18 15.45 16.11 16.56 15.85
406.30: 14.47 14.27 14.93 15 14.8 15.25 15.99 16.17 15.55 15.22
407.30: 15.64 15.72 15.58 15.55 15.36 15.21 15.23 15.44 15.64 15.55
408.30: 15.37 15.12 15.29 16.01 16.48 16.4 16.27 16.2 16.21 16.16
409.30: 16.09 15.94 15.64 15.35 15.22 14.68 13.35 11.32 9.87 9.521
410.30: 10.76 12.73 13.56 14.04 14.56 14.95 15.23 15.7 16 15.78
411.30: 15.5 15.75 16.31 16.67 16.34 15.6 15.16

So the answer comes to 1.3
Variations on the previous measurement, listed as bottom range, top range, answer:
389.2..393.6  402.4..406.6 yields 1.41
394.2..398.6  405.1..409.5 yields 1.40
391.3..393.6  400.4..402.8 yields 1.68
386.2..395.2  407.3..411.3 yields 1.32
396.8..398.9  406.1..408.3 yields 1.38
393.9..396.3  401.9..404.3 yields 1.28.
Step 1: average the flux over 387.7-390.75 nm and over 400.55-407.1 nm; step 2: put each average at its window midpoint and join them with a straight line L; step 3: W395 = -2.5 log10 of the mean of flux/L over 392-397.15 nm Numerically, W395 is 0.35 mag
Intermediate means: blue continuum 13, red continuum 15.8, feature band 10.1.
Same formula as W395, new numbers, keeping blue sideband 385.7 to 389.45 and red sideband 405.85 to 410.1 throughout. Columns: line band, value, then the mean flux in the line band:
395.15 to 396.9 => 0.28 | 11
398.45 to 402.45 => -0.08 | 15.8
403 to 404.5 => -0.04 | 15.5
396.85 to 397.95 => 0.46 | 9.42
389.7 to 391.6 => -0.01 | 13.9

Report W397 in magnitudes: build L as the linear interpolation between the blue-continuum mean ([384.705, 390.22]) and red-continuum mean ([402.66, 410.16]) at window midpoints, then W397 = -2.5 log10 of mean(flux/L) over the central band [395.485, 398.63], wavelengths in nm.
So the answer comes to 0.31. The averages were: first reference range 13.7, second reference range 15.4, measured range 11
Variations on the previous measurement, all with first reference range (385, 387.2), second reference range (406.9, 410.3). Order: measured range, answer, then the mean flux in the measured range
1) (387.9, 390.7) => 0.13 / 12.9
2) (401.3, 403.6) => -0.08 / 16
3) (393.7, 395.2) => 0.21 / 12.2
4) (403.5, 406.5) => -0.05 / 15.6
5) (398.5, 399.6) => -0.04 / 15.3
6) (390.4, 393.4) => 0.24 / 11.8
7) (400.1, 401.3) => -0.09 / 16.2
